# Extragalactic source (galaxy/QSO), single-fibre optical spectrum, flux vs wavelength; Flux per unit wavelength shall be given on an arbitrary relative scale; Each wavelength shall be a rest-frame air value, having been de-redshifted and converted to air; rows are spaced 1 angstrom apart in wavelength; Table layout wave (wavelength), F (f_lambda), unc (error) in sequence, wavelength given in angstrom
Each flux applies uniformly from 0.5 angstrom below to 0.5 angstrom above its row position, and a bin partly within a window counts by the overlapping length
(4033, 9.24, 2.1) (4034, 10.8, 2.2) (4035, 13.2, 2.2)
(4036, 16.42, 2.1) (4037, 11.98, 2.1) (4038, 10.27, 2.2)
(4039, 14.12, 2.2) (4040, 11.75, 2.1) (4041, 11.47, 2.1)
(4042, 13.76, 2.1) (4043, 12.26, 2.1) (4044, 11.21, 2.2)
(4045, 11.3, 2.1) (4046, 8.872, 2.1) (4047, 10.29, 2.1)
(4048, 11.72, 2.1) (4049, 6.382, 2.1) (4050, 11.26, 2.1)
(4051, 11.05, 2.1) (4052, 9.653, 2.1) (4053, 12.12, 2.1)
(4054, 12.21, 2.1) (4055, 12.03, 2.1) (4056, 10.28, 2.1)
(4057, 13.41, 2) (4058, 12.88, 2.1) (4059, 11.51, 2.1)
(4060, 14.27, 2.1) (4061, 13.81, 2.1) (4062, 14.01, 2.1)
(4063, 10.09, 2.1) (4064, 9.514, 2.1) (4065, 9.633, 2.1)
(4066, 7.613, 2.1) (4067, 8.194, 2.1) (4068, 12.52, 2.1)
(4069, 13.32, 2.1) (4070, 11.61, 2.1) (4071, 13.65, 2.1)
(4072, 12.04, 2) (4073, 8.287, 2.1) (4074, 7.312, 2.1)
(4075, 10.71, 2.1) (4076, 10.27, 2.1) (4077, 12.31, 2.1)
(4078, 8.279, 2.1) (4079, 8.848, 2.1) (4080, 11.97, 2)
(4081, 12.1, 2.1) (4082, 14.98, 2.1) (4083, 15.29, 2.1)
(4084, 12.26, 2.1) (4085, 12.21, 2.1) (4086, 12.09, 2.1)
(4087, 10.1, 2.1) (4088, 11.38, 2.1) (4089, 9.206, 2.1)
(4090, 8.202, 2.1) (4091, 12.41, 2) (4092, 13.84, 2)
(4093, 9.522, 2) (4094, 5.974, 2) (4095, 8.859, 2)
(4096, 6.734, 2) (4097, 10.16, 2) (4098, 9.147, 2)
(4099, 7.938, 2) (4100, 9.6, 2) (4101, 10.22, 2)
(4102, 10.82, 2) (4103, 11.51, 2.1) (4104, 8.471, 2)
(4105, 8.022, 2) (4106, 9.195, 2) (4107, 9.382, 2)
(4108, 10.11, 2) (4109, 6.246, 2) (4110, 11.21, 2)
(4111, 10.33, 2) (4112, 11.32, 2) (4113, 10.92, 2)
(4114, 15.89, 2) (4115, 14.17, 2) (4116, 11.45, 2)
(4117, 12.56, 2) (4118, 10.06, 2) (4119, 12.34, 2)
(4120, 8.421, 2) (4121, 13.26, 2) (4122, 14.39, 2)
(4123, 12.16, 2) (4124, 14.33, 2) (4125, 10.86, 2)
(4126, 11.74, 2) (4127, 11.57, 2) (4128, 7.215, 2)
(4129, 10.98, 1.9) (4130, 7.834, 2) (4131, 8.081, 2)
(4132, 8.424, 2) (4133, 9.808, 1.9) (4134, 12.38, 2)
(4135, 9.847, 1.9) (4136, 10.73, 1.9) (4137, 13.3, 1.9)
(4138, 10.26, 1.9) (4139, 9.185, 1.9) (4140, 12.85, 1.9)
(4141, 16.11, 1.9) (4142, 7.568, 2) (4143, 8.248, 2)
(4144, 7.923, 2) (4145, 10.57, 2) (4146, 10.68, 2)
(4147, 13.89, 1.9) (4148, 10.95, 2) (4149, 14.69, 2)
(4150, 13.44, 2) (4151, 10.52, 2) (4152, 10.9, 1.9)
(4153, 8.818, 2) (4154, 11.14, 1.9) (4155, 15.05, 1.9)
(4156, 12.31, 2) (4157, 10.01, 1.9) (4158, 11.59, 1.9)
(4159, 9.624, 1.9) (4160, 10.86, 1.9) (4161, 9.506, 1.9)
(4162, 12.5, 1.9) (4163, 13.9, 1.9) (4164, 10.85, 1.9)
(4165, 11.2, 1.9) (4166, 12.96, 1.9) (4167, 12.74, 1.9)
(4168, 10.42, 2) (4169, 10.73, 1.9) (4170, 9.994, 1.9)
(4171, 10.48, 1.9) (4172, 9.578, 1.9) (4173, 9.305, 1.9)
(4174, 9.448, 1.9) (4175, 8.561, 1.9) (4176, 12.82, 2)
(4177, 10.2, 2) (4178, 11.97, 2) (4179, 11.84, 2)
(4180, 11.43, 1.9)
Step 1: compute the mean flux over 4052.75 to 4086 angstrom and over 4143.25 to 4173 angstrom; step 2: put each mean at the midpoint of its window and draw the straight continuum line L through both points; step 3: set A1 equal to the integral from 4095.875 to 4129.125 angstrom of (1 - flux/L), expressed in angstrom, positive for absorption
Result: 1.9 angstrom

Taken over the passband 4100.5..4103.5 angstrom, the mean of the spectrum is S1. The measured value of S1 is 10.8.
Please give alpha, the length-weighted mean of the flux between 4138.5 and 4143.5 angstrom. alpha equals 10.8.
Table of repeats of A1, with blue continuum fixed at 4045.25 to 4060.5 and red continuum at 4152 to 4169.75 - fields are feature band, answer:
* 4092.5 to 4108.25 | 3.1 angstrom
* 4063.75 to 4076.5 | 1.0 angstrom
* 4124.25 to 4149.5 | 1.5 angstrom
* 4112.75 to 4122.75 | -0.9 angstrom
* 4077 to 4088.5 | -0.6 angstrom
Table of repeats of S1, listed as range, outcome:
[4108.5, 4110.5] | 8.73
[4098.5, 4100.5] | 8.77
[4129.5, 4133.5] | 8.54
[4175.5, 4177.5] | 11.5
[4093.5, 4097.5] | 7.93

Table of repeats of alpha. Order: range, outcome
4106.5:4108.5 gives 9.75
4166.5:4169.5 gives 11.3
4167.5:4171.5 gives 10.4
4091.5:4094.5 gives 9.78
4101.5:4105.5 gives 9.71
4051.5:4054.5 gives 11.3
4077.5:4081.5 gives 10.3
